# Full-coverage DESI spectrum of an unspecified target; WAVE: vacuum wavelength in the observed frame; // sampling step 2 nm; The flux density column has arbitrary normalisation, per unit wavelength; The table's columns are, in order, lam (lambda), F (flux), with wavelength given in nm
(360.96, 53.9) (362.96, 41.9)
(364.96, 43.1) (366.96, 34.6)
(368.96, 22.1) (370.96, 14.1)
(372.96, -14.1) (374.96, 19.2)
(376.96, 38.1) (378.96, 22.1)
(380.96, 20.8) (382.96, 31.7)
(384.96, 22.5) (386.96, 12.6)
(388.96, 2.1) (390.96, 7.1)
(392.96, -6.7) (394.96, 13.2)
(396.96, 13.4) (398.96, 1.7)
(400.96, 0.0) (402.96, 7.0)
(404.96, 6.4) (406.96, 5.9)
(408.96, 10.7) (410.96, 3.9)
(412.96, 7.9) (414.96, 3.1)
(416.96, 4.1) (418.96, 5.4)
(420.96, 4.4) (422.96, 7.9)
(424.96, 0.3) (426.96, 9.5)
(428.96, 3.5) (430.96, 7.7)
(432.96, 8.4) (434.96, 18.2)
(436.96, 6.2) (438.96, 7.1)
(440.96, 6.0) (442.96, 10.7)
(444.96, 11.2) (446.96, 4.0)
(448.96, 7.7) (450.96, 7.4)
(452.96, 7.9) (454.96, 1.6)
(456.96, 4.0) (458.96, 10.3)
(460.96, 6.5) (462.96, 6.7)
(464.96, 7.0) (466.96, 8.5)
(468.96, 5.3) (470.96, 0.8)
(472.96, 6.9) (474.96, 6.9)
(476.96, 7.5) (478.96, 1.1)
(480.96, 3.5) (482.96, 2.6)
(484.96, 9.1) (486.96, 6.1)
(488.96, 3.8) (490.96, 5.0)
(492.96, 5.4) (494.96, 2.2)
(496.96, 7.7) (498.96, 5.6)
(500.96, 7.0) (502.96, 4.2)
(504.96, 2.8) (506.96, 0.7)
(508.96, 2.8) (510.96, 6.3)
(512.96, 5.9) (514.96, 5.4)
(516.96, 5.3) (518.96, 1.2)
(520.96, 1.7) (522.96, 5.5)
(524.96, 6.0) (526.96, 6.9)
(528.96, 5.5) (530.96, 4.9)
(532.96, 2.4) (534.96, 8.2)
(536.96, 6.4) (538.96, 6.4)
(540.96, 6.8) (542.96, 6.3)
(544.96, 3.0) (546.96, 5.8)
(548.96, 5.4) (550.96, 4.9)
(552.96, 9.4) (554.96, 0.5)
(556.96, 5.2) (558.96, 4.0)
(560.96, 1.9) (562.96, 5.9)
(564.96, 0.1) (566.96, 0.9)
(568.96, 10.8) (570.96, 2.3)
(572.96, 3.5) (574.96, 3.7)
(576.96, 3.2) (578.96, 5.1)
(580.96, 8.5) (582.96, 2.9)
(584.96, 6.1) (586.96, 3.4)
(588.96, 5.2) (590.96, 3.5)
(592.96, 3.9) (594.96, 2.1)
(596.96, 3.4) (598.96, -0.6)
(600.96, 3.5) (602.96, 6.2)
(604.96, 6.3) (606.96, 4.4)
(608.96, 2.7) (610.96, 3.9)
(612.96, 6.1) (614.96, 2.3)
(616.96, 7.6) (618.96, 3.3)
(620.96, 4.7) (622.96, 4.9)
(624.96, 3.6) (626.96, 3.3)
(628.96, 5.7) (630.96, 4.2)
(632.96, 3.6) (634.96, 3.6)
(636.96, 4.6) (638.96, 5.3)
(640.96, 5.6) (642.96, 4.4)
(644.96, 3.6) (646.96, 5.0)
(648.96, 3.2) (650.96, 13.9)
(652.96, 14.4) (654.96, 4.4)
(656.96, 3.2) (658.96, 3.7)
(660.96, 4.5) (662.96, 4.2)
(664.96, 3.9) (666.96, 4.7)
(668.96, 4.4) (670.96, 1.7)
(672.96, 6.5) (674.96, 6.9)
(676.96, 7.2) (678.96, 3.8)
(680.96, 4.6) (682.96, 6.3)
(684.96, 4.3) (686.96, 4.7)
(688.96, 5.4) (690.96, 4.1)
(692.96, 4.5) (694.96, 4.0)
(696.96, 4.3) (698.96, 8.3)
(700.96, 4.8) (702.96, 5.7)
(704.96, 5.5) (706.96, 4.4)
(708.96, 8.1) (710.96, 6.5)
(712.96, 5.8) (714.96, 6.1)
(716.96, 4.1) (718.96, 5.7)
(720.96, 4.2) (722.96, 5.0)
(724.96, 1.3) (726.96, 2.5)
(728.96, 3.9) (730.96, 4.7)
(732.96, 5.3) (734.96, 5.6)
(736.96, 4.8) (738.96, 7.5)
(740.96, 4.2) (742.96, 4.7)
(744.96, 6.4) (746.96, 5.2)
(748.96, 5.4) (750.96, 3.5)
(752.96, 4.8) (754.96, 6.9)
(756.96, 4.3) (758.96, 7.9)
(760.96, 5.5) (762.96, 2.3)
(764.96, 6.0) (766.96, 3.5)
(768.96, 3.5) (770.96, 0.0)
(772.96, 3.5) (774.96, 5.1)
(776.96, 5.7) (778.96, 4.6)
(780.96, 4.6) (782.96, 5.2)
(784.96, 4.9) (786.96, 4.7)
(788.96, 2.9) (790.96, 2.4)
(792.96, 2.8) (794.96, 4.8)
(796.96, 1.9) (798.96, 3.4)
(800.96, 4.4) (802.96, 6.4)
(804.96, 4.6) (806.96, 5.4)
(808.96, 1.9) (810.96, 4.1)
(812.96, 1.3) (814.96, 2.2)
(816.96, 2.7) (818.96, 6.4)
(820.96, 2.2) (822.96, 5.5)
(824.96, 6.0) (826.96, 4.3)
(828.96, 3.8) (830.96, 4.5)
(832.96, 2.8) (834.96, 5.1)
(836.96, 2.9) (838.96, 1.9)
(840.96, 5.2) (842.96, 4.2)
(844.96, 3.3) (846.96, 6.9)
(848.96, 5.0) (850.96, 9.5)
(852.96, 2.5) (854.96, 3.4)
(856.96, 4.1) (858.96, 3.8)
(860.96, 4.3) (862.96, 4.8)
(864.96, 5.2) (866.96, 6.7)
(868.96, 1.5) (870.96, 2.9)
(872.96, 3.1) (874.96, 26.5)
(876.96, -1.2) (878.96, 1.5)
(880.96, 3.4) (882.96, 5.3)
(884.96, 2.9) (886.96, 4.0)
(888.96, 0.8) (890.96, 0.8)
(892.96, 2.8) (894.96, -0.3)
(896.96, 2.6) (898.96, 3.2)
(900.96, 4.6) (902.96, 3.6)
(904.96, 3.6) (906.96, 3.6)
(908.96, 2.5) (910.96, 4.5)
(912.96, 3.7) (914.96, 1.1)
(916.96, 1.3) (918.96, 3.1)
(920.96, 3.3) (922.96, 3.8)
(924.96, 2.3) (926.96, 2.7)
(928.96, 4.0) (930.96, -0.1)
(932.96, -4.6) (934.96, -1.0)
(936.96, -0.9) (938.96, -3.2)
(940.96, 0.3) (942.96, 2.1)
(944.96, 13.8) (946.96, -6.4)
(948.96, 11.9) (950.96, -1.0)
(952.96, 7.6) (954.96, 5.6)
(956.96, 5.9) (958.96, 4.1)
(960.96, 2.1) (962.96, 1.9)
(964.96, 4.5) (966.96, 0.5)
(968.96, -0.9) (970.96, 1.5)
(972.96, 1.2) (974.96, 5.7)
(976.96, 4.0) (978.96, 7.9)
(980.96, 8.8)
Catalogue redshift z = 0.748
